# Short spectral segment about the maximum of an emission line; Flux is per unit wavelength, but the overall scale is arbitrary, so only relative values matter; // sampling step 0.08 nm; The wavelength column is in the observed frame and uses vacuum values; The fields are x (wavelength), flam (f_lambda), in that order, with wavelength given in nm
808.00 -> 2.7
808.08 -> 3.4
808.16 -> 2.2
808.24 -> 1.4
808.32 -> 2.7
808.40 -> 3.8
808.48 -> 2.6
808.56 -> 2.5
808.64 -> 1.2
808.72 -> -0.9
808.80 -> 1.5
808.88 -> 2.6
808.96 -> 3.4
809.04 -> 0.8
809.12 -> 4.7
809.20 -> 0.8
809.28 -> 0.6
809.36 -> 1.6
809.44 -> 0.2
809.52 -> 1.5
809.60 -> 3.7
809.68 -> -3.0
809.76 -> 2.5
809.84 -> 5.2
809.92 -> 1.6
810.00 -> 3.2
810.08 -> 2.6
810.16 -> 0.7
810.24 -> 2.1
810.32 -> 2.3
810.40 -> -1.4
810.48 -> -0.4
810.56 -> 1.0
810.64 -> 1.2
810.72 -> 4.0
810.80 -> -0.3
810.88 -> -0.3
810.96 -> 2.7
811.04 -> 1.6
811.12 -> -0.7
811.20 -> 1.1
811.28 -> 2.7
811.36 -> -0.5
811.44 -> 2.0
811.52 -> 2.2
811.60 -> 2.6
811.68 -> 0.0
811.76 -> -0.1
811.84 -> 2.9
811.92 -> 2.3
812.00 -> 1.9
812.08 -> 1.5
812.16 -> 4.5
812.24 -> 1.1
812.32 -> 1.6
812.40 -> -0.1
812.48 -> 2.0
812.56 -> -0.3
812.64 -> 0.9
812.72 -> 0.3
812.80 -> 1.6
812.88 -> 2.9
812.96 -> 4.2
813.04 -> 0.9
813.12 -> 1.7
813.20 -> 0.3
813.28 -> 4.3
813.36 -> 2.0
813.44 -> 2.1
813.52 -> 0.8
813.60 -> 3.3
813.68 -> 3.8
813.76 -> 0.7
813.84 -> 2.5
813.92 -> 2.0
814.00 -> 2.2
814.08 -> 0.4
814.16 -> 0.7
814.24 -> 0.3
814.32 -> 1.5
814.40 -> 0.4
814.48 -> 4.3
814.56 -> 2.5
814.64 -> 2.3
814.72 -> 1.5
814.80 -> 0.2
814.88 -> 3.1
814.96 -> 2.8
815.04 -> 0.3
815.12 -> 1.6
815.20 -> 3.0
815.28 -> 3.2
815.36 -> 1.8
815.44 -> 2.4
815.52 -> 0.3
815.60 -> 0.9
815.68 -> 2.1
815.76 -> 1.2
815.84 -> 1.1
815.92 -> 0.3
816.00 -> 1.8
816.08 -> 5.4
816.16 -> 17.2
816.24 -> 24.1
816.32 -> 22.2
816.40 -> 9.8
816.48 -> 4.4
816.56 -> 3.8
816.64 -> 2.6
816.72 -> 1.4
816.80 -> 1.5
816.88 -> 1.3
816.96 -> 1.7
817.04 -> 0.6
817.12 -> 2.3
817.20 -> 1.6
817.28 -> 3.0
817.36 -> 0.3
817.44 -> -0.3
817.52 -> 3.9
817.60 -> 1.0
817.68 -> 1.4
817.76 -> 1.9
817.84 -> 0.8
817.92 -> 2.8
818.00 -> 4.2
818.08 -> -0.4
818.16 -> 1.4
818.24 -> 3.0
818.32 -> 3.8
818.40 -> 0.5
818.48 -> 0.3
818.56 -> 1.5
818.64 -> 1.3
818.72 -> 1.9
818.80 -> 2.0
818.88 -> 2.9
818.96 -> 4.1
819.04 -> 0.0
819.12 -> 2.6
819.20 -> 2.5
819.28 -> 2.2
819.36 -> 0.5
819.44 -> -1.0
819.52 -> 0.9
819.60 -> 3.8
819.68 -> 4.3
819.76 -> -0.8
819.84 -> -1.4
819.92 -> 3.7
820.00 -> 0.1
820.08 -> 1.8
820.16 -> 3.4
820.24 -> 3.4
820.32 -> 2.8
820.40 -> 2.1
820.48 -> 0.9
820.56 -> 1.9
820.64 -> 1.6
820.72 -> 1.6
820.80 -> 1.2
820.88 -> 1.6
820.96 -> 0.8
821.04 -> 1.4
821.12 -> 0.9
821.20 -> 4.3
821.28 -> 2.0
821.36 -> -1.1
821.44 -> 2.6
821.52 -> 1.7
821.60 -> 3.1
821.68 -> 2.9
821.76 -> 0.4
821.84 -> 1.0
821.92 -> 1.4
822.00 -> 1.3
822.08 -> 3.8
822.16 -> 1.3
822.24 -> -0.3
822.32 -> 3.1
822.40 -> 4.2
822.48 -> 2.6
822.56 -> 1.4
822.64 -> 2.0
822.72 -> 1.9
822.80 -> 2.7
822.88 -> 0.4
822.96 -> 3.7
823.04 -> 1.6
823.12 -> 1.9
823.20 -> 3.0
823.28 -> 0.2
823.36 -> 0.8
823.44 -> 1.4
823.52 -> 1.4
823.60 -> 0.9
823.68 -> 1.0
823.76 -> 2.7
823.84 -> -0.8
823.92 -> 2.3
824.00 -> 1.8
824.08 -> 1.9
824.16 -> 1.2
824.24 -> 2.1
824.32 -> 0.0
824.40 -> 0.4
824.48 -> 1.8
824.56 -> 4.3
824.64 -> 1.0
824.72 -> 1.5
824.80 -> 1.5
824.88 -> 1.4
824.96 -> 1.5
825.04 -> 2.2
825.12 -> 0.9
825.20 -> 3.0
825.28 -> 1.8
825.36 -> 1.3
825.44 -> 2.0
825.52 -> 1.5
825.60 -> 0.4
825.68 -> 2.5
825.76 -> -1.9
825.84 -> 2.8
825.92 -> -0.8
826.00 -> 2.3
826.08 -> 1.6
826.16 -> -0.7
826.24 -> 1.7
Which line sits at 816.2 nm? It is Halpha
